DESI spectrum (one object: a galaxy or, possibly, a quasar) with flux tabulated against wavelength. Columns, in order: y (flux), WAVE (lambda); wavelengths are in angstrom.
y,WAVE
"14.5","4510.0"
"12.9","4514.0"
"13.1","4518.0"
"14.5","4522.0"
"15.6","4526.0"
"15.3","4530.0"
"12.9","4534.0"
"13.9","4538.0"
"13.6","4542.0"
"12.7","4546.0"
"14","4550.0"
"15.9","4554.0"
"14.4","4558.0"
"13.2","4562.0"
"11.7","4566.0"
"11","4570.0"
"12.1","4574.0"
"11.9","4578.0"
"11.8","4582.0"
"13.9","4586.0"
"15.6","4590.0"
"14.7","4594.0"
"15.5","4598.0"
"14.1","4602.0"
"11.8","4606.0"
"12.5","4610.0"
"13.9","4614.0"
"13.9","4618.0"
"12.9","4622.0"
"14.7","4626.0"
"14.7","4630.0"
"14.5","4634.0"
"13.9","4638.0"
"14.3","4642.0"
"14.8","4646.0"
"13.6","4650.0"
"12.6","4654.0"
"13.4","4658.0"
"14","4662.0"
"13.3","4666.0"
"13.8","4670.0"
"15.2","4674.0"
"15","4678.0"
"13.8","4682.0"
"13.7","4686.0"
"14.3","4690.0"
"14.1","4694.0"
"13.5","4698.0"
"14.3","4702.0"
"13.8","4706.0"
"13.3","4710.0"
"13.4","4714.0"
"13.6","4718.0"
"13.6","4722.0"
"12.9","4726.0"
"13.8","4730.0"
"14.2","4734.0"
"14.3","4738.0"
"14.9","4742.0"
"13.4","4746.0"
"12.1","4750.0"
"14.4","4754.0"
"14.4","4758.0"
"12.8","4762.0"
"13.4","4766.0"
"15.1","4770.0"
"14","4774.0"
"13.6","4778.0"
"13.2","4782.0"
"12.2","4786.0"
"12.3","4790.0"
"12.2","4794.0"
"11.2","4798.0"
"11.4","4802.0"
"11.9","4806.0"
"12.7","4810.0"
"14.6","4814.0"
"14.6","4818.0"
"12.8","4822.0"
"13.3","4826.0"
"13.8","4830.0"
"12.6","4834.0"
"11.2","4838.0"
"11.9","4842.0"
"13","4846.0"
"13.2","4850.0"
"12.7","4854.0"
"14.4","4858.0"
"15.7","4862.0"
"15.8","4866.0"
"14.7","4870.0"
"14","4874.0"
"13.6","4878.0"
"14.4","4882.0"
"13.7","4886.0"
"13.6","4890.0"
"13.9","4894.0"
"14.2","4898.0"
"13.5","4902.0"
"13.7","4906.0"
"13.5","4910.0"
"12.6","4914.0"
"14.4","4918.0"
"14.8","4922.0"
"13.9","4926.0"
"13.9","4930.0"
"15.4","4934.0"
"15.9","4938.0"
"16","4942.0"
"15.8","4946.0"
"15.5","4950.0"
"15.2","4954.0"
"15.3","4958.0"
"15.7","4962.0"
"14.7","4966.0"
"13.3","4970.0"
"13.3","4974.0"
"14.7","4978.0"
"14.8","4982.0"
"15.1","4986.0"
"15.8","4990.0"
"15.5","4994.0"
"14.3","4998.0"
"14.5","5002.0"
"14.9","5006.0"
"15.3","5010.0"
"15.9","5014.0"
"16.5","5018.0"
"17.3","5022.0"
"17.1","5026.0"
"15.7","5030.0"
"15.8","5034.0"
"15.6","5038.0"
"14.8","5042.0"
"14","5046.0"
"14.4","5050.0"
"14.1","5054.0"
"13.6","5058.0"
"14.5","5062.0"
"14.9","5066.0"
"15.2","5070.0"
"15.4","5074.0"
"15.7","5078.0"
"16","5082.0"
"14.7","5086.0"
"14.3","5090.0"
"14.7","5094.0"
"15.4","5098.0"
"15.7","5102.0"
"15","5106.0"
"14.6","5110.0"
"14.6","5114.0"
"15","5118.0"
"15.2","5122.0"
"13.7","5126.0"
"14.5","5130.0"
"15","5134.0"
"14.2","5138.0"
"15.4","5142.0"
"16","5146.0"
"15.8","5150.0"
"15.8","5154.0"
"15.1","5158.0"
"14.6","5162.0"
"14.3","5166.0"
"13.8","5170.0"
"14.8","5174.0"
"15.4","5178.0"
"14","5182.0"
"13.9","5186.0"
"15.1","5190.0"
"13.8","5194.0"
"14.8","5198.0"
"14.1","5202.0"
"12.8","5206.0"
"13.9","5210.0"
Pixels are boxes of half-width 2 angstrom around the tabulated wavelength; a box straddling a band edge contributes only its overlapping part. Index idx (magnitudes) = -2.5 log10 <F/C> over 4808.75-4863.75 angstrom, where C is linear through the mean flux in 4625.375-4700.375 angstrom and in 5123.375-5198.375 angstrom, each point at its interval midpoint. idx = 0.077 mag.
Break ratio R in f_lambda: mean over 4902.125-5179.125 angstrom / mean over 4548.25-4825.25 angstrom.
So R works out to 1.1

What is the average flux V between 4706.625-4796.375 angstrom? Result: 13.5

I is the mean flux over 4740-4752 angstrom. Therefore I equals 13.5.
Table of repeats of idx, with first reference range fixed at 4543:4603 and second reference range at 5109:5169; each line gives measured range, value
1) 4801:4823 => 0.08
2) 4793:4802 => 0.21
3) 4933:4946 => -0.10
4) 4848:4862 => 0.03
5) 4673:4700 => -0.03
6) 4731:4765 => 0.01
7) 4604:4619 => 0.05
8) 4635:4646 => -0.05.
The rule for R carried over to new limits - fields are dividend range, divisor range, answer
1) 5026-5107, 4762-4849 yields 1.16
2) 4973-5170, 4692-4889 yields 1.12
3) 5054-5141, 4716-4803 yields 1.11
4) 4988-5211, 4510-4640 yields 1.09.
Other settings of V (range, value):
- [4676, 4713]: 14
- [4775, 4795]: 12.8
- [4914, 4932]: 14.1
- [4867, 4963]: 14.5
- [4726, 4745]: 14.1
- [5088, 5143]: 14.8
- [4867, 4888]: 14.2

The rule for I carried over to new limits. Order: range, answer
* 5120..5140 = 14.5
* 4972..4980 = 14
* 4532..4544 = 13.5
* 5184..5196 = 14.3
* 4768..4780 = 14.2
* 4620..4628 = 13.8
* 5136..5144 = 14.8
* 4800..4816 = 12.7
